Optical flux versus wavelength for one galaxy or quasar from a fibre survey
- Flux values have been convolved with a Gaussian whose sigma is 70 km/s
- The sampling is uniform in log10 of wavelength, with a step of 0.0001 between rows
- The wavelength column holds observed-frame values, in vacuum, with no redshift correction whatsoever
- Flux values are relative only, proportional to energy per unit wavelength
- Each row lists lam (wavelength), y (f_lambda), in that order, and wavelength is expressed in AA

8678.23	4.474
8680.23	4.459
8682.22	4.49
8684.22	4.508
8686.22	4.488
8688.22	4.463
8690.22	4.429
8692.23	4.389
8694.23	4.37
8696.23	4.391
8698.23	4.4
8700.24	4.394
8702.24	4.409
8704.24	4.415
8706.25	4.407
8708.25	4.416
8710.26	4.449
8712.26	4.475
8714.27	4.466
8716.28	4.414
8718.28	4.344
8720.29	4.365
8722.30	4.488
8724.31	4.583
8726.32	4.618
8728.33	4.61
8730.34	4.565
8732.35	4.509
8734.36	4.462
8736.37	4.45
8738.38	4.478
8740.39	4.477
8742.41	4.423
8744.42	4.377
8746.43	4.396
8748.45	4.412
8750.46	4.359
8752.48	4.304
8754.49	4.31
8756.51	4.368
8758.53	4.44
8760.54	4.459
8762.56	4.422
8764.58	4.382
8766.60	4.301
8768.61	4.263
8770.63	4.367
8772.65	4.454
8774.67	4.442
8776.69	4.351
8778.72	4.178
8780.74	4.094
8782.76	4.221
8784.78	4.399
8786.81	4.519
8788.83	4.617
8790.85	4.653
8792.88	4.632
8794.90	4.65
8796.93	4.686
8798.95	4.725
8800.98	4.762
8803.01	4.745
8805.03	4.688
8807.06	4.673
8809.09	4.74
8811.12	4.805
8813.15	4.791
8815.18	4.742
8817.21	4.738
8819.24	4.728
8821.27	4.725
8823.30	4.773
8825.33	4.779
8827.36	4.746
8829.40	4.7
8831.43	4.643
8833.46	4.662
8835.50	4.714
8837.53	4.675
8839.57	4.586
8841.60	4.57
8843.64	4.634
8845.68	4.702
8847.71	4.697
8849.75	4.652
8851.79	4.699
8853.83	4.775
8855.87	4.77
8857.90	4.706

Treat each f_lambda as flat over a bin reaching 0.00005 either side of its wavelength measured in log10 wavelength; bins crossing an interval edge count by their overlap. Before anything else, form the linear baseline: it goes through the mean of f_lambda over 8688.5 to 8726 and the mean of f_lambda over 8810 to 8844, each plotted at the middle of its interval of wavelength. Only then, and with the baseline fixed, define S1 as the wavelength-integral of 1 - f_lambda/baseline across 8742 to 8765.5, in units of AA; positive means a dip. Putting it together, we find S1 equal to 0.8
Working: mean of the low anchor 4.43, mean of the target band 4.39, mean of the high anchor 4.71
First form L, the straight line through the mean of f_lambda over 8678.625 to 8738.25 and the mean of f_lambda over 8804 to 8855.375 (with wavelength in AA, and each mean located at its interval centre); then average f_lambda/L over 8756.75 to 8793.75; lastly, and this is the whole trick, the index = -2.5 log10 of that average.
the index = 0.05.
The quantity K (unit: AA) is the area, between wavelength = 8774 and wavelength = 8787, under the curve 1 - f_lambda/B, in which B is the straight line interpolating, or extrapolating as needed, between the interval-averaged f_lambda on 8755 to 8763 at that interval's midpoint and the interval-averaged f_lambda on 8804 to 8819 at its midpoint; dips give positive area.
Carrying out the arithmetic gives 0.7 AA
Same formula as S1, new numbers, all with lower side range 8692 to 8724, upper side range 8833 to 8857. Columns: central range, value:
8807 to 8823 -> -0.4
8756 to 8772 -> 0.5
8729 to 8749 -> 0.1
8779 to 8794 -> 0.4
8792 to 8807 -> -0.3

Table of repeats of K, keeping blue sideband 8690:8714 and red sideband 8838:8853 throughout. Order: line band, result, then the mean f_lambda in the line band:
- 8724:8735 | -0.3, 4.56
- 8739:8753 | 0.3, 4.4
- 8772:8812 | 0.1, 4.55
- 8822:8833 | -0.3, 4.73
